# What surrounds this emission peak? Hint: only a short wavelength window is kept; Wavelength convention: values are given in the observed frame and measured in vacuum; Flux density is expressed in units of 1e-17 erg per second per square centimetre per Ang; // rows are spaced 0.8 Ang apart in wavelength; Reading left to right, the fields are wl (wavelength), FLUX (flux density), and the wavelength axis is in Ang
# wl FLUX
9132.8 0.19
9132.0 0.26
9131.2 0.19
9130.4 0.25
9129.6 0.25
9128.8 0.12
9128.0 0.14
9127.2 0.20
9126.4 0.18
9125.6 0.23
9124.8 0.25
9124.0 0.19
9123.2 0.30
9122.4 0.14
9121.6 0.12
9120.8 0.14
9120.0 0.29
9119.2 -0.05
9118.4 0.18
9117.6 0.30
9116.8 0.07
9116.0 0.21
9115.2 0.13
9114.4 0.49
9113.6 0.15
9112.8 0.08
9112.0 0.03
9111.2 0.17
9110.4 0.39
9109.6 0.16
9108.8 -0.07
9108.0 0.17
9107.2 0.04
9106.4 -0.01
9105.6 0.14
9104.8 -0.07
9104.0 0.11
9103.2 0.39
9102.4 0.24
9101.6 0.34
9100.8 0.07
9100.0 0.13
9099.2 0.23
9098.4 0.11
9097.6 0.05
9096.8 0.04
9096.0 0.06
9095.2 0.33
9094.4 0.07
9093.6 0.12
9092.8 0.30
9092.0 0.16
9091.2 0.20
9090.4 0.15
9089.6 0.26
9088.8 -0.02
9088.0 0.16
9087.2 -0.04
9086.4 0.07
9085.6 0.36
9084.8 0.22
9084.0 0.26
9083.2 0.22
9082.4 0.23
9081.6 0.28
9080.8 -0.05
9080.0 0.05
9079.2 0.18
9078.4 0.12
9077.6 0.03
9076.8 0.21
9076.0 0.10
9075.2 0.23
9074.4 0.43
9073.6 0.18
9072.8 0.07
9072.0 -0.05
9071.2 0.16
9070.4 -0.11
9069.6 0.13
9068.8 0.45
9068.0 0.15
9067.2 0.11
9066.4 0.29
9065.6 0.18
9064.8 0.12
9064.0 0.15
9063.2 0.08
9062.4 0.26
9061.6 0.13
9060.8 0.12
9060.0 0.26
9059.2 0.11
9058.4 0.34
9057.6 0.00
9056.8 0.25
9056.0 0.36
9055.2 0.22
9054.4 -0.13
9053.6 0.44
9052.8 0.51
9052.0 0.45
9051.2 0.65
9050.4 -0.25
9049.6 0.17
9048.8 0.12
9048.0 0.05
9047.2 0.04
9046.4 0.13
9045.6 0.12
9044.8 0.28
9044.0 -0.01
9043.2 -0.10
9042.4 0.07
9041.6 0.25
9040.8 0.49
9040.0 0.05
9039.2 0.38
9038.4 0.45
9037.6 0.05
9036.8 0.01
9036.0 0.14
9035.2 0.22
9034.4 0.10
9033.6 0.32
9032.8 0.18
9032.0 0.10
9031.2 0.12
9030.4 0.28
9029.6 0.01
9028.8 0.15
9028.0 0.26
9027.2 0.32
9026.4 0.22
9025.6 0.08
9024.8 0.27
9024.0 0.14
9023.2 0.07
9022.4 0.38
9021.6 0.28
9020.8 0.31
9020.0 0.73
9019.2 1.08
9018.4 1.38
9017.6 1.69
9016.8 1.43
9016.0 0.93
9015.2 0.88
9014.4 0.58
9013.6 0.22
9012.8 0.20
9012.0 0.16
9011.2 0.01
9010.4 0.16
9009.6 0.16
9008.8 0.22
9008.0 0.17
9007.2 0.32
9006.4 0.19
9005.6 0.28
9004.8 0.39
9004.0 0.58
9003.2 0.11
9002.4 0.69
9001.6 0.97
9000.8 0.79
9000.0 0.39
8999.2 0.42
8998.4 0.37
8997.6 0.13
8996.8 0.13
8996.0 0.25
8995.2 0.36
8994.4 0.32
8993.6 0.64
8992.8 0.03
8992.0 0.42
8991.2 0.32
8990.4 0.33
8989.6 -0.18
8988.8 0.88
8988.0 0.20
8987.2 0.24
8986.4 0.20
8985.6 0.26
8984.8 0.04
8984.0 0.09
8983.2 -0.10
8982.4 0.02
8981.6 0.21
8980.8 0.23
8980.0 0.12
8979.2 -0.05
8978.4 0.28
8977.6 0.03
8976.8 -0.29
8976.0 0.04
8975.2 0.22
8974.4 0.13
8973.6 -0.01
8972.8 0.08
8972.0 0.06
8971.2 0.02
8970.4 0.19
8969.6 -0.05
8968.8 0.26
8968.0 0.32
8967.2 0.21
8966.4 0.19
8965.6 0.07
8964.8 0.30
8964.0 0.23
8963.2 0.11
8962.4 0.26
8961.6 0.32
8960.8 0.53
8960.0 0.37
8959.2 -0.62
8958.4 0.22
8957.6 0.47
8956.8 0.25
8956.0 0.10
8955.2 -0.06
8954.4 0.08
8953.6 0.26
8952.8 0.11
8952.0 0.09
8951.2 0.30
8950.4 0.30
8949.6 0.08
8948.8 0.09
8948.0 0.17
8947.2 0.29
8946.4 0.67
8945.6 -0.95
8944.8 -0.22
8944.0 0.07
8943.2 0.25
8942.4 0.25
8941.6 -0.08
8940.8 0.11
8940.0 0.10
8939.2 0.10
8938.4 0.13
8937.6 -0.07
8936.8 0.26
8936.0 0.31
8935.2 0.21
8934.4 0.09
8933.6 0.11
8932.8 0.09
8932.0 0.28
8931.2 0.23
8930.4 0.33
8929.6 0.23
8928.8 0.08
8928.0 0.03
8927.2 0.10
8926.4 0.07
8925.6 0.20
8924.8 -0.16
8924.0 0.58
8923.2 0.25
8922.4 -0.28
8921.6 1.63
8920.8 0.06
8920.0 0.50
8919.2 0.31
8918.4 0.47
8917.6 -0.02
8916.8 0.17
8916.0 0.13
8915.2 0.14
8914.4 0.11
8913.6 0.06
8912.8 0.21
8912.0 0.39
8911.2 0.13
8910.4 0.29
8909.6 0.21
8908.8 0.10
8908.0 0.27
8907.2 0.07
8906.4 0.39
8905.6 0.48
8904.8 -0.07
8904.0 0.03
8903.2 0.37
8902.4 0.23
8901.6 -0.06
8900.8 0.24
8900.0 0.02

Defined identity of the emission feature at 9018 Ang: H-beta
